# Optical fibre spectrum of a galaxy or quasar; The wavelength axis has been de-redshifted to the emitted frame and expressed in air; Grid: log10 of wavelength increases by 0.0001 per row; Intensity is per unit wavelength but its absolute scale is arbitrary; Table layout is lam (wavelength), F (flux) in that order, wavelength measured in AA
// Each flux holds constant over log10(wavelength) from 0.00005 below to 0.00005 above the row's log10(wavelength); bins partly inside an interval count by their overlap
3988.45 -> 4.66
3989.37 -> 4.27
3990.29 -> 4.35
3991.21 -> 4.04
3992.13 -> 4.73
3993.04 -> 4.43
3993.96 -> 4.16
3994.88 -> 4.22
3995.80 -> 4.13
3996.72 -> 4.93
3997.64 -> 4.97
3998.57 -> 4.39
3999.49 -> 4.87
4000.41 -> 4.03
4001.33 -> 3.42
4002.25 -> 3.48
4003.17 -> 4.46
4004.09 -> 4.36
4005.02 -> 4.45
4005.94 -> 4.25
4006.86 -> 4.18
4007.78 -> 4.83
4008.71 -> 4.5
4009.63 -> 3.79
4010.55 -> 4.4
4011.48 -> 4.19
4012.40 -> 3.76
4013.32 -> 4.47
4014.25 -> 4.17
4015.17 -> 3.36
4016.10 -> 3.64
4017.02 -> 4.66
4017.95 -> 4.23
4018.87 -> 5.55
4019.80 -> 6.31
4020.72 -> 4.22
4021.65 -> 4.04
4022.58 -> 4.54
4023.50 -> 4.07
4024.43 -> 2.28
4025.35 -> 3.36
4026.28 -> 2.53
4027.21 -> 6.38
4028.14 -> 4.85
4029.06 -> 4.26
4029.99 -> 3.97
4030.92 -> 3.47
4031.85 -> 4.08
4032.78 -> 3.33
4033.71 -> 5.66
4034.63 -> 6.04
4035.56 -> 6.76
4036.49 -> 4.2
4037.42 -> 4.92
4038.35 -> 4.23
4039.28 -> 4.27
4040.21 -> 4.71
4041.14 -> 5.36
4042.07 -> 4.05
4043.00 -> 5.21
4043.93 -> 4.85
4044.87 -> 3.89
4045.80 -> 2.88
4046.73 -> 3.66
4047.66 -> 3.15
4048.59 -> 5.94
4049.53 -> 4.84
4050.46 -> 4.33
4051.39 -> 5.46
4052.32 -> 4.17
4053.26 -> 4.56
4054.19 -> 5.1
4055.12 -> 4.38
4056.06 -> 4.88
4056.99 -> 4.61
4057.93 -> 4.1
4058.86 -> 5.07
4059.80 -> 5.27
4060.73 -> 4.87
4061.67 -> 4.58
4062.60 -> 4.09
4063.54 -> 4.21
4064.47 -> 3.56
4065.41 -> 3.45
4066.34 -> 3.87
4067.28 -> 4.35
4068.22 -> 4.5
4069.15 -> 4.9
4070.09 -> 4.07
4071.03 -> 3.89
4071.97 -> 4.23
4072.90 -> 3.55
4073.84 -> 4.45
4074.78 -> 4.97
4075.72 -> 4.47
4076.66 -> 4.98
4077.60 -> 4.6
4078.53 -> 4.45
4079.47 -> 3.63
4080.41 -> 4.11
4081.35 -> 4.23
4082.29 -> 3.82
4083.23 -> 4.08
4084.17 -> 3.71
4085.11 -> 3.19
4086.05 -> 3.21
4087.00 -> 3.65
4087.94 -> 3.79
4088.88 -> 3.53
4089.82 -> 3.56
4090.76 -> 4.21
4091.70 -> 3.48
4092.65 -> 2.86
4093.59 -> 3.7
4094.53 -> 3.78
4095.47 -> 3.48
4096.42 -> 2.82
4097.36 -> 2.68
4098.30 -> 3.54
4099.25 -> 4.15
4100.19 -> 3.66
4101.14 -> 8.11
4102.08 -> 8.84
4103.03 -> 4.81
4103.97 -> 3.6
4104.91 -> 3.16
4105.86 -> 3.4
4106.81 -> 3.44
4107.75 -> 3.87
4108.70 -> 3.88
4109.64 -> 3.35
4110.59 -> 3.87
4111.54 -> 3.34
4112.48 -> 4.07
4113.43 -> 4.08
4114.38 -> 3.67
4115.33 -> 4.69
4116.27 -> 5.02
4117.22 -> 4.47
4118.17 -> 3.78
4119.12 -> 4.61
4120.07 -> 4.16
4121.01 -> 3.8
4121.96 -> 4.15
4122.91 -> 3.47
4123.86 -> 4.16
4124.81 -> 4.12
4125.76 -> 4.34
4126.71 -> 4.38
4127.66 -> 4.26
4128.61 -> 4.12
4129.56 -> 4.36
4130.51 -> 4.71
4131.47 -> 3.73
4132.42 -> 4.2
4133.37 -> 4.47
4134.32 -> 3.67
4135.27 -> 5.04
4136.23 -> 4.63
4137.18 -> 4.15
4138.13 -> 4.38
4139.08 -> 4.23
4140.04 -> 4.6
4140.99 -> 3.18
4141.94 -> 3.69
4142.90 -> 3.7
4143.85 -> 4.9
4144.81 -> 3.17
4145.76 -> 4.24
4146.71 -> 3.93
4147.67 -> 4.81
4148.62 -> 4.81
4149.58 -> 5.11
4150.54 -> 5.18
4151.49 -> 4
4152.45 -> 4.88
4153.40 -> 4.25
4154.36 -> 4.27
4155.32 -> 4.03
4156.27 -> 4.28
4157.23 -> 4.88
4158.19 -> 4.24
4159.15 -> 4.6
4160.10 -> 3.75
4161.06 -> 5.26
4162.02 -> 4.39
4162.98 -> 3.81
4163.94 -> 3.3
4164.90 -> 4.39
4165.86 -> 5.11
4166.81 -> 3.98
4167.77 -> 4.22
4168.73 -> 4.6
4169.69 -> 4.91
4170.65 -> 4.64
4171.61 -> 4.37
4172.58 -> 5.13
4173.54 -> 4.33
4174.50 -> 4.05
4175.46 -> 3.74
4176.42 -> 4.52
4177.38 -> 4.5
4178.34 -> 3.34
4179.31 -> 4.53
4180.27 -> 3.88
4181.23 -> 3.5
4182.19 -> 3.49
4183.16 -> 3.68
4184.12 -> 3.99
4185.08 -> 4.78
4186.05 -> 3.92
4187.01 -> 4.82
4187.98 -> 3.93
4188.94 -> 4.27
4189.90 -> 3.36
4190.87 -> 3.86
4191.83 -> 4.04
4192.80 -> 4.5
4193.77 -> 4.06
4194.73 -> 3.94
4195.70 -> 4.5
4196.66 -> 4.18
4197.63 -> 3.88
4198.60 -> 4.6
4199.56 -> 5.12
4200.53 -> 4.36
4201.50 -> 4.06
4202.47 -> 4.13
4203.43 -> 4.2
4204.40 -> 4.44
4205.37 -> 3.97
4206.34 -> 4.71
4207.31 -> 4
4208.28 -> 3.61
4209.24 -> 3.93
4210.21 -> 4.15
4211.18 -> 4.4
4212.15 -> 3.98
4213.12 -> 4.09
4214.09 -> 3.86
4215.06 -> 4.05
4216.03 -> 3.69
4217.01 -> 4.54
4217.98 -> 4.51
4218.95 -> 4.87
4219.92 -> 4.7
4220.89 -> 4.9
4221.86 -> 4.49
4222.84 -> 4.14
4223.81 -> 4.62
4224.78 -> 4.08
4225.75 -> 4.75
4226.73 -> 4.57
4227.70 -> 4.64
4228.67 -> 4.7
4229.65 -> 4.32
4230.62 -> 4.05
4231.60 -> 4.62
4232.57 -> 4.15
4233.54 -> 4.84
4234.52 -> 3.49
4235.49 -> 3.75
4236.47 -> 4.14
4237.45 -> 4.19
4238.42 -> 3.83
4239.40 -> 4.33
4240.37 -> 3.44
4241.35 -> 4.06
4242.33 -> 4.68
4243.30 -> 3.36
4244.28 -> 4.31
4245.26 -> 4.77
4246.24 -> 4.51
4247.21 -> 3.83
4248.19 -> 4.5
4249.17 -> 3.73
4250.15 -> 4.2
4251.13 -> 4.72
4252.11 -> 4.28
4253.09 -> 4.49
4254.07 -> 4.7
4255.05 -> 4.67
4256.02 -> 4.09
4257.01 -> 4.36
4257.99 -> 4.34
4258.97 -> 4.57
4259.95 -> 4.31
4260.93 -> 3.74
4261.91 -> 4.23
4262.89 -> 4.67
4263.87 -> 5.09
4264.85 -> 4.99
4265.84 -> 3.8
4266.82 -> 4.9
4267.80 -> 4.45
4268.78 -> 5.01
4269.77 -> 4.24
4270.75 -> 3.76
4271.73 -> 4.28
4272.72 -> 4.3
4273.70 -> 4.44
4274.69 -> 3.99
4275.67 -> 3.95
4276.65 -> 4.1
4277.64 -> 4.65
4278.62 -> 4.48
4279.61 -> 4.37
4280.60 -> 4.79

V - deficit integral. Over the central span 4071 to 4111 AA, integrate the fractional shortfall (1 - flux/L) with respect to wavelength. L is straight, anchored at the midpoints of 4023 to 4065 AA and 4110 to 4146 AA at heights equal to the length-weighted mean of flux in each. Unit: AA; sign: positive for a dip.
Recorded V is 2.43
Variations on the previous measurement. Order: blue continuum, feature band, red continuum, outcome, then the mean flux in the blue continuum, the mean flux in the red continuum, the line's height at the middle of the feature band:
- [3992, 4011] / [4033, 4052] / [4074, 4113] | -2.3 AA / 4.33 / 4.01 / 4.18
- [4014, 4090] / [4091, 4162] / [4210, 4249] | 1.7 AA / 4.32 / 4.27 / 4.3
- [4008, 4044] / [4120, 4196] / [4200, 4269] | 2.0 AA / 4.43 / 4.3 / 4.35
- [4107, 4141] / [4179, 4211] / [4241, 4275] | 0.9 AA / 4.15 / 4.36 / 4.26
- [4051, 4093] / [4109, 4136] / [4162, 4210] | 0.3 AA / 4.19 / 4.19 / 4.19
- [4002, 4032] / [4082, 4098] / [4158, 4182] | 2.8 AA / 4.22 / 4.28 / 4.25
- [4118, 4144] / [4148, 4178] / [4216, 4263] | -1.5 AA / 4.17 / 4.32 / 4.22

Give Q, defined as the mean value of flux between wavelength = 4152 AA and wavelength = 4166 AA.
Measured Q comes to 4.34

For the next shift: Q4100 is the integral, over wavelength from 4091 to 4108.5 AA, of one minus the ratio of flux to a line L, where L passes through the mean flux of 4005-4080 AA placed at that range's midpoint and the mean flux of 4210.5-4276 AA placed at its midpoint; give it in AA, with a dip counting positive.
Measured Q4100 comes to 1.2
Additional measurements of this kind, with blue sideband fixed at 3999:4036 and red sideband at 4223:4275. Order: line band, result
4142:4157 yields -0.1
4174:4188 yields 0.9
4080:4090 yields 1.4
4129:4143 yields 0.4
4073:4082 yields -0.1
